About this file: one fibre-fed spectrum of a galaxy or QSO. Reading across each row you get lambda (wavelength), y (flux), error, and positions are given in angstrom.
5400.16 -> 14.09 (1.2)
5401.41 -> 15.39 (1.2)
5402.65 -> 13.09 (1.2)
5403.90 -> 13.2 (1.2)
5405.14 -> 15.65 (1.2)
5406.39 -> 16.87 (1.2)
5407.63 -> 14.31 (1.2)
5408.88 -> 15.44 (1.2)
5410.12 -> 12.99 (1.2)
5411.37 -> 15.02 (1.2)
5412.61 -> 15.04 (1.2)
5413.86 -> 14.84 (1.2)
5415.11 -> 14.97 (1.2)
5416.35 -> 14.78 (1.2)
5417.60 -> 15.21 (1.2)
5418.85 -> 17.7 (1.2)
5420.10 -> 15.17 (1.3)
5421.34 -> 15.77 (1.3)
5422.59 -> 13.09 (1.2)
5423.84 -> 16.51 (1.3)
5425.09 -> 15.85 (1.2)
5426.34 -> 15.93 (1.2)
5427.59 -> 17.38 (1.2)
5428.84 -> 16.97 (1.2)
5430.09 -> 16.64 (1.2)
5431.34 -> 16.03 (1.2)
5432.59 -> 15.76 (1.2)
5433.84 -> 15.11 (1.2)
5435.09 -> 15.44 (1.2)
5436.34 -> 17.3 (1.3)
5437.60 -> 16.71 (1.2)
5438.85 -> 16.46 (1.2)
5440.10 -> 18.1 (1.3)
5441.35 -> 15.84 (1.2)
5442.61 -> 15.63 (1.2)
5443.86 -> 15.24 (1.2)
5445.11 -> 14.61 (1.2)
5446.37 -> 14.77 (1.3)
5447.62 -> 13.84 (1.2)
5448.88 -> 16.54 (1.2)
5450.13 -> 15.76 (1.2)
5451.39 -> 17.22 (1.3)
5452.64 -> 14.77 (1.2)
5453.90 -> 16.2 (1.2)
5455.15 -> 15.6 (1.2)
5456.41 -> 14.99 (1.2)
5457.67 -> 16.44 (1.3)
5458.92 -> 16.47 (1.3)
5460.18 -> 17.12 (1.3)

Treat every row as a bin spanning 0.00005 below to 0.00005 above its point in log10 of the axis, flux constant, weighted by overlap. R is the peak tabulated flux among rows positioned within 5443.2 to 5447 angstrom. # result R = 15.24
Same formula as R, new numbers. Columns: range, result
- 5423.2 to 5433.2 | 17.38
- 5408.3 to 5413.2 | 15.44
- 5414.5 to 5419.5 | 17.7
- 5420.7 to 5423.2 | 15.77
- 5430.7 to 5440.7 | 18.1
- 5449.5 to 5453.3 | 17.22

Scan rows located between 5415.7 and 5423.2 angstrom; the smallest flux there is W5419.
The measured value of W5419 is 13.09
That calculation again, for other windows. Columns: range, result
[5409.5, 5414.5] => 12.99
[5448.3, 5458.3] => 14.77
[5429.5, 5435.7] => 15.11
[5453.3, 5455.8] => 15.6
